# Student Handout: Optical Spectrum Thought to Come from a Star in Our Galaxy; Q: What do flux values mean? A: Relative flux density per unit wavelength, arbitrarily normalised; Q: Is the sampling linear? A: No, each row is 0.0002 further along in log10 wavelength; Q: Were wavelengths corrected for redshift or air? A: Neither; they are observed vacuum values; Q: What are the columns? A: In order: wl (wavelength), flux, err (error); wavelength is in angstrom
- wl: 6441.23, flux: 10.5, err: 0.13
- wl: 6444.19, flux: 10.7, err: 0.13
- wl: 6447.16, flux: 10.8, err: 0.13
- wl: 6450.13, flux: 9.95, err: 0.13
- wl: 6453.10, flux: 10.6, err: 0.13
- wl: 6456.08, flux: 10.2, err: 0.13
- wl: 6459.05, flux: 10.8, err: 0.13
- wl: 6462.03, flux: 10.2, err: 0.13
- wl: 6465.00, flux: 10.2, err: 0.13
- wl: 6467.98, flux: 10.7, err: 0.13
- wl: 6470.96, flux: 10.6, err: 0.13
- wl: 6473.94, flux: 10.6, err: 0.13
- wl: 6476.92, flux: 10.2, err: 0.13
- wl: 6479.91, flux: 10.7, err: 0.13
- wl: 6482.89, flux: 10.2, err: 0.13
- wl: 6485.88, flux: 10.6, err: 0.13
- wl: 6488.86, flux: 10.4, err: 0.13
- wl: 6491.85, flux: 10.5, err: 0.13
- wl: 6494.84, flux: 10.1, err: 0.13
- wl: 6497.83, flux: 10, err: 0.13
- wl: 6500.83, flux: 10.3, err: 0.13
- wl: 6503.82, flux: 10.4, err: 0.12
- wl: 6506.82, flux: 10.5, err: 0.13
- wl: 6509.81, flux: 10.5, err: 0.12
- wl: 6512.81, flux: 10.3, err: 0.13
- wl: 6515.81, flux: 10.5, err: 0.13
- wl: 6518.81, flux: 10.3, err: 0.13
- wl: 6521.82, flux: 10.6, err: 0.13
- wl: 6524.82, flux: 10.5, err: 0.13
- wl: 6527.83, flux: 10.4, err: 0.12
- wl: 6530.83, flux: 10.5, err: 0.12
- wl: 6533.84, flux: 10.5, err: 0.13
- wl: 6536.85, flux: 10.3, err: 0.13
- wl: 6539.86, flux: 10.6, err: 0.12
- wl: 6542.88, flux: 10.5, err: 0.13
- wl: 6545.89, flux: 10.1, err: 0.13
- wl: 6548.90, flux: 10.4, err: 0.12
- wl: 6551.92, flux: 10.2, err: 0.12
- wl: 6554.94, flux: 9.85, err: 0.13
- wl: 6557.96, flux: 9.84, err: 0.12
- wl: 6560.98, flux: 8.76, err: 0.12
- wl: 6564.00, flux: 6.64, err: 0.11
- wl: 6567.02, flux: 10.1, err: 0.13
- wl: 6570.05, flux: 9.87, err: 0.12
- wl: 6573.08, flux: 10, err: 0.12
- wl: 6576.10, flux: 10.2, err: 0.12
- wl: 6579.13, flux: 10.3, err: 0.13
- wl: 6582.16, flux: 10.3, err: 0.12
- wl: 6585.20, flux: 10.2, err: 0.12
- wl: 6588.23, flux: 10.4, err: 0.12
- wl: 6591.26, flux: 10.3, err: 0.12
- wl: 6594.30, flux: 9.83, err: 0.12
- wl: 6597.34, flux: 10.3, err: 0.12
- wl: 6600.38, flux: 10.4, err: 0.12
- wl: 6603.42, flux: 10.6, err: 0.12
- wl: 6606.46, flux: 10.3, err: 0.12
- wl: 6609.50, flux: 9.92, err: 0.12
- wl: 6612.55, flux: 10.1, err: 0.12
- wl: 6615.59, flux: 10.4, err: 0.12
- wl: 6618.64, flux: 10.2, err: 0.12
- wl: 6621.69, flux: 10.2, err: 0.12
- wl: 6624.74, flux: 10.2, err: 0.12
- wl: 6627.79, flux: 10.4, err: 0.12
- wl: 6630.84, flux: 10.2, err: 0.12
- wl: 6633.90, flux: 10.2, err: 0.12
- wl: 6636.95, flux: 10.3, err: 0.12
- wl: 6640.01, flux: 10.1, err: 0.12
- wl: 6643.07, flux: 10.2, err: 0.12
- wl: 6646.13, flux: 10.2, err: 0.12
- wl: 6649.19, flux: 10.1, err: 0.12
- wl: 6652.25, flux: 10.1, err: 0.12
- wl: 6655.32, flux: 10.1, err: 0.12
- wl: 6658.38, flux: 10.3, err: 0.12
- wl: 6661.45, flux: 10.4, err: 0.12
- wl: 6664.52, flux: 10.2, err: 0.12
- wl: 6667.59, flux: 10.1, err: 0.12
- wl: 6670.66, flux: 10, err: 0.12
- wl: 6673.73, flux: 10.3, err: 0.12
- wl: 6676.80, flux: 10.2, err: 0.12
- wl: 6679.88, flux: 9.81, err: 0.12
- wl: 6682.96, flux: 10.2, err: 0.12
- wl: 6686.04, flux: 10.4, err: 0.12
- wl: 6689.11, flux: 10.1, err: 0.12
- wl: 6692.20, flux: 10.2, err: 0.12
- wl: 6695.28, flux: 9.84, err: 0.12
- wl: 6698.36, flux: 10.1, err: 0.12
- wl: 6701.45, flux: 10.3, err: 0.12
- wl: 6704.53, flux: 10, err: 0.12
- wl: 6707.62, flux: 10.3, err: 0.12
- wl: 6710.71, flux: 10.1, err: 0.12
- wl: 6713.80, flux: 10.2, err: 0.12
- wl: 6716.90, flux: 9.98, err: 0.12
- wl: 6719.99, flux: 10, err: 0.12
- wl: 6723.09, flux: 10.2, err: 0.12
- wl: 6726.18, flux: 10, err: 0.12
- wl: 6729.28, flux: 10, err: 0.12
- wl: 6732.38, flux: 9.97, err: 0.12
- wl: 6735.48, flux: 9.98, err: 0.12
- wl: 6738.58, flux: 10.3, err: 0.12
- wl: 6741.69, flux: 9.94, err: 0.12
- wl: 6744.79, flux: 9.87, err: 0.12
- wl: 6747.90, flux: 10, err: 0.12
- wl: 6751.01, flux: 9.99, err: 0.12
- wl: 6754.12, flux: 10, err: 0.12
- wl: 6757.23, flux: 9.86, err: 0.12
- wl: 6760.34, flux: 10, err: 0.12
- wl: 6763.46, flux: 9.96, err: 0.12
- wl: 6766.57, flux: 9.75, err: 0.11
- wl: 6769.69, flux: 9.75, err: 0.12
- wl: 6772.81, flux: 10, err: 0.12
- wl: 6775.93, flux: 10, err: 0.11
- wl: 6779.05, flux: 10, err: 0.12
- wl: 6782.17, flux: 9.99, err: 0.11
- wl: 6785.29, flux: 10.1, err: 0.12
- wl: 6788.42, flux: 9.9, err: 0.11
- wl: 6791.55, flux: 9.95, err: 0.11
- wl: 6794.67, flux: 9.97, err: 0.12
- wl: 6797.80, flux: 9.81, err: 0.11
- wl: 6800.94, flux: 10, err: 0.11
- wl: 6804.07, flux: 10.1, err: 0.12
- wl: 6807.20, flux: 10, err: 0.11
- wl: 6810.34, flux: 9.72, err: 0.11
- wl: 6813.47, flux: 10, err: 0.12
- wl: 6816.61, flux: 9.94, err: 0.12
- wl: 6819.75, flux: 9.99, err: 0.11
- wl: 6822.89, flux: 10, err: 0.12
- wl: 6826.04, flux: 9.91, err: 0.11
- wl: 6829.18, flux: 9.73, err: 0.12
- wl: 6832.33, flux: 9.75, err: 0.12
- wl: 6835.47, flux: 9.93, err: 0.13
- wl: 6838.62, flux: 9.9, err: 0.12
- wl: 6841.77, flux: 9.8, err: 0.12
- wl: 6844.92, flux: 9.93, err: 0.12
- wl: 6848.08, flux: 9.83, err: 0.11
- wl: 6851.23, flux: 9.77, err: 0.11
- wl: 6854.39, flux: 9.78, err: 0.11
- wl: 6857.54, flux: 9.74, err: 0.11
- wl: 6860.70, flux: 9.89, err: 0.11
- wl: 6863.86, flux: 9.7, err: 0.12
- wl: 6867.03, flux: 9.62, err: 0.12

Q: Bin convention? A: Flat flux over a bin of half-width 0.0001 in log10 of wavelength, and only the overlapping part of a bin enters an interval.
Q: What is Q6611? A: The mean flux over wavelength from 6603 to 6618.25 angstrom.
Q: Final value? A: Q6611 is 10.2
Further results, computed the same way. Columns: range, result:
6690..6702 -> 10.1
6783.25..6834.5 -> 9.93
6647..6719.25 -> 10.1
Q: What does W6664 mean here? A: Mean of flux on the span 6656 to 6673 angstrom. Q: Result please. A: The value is 10.2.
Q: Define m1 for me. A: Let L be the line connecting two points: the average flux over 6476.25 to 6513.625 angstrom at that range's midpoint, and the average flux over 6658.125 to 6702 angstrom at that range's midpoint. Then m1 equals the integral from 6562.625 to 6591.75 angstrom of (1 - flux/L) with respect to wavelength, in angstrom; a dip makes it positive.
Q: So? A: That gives 1.3 angstrom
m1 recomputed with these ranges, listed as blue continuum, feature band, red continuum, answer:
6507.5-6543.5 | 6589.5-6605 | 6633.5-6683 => 0.02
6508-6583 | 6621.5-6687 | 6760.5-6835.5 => -1.13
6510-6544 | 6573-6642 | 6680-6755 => 0.38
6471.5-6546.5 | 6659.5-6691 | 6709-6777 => -0.19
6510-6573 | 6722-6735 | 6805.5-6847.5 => -0.12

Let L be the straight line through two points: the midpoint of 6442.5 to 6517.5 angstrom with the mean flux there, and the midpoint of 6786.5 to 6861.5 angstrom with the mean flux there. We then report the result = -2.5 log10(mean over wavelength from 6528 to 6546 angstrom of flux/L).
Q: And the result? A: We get -0.01 mag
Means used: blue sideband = 10.4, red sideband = 9.89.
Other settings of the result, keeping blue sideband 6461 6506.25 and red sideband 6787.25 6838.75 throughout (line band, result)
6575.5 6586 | 0.00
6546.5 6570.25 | 0.09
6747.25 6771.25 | 0.01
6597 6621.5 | -0.01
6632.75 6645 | 0.00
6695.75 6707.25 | -0.01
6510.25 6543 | -0.01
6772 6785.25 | -0.01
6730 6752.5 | 0.00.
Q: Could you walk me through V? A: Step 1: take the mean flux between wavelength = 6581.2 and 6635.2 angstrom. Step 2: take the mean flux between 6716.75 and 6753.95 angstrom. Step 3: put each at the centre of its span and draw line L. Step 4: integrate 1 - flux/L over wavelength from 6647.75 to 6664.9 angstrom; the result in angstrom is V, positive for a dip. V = -0.07 angstrom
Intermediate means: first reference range 10.2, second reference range 10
